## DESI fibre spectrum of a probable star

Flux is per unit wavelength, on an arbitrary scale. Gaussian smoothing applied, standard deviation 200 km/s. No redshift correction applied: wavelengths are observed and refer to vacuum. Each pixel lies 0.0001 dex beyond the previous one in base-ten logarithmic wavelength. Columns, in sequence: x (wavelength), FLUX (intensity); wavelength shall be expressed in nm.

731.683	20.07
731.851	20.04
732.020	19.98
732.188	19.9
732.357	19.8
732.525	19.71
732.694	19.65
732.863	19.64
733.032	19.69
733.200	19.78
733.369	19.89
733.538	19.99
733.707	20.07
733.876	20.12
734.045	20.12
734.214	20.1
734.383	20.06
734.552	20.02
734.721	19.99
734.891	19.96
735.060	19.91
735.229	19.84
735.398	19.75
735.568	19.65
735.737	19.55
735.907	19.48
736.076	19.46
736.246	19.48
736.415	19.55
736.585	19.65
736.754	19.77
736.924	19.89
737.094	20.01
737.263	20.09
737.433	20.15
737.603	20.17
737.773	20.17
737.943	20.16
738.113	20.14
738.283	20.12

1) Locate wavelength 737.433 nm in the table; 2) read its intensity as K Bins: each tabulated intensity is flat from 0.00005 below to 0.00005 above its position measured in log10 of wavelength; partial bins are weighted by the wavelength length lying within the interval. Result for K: 20.15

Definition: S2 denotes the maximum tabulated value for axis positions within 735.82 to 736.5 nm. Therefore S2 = 19.55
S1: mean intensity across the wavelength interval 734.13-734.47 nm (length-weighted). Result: 20.1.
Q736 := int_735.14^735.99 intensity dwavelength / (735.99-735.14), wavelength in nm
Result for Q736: 19.7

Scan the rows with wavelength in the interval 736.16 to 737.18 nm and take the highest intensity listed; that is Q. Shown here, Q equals 20.01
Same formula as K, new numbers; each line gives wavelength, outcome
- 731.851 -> 20.04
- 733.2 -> 19.78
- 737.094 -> 20.01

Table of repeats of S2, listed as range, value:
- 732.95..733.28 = 19.78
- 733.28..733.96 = 20.12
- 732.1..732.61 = 19.9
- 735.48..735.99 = 19.65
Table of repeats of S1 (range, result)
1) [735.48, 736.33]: 19.5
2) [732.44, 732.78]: 19.7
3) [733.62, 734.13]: 20.1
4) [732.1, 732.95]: 19.7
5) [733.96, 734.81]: 20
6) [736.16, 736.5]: 19.5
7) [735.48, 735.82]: 19.6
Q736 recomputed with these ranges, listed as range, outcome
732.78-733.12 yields 19.7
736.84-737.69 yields 20.1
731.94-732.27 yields 20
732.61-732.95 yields 19.6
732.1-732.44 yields 19.9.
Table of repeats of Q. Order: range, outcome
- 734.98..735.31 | 19.91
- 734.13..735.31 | 20.1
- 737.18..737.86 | 20.17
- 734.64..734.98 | 19.99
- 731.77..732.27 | 20.04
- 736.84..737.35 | 20.09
